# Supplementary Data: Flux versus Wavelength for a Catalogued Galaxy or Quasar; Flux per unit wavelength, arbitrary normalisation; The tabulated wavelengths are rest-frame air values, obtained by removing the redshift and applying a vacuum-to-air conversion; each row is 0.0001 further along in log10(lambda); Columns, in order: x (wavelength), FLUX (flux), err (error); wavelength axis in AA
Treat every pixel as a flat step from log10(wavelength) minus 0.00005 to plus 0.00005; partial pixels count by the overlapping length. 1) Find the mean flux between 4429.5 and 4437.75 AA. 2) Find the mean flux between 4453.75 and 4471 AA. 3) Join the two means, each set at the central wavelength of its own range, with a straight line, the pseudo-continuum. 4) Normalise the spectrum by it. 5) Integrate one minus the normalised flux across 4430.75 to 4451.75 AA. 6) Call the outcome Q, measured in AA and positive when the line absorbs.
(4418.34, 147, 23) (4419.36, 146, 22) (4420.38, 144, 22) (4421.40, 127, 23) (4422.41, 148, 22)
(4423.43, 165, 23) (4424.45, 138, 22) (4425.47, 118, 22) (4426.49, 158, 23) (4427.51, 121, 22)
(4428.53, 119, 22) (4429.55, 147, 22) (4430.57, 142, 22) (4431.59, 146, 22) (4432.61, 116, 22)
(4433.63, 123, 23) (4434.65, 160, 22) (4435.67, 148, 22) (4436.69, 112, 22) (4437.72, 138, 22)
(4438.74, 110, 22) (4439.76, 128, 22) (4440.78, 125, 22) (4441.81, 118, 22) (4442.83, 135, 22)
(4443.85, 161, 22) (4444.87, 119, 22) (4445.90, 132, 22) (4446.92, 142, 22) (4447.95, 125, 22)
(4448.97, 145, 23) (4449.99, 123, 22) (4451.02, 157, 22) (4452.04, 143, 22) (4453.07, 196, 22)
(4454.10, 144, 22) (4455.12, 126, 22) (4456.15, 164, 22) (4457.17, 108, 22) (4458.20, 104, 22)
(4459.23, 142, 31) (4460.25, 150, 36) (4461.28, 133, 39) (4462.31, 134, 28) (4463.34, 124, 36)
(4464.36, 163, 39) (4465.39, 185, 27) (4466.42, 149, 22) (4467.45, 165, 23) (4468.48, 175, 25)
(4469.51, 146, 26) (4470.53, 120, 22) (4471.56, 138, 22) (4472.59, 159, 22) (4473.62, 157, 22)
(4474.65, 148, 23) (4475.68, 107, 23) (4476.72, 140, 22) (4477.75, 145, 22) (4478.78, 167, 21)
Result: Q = 0.7 AA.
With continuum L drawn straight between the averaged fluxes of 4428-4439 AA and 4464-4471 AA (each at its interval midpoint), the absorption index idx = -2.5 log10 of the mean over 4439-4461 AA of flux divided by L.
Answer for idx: 0.06 mag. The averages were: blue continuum 133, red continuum 158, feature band 137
